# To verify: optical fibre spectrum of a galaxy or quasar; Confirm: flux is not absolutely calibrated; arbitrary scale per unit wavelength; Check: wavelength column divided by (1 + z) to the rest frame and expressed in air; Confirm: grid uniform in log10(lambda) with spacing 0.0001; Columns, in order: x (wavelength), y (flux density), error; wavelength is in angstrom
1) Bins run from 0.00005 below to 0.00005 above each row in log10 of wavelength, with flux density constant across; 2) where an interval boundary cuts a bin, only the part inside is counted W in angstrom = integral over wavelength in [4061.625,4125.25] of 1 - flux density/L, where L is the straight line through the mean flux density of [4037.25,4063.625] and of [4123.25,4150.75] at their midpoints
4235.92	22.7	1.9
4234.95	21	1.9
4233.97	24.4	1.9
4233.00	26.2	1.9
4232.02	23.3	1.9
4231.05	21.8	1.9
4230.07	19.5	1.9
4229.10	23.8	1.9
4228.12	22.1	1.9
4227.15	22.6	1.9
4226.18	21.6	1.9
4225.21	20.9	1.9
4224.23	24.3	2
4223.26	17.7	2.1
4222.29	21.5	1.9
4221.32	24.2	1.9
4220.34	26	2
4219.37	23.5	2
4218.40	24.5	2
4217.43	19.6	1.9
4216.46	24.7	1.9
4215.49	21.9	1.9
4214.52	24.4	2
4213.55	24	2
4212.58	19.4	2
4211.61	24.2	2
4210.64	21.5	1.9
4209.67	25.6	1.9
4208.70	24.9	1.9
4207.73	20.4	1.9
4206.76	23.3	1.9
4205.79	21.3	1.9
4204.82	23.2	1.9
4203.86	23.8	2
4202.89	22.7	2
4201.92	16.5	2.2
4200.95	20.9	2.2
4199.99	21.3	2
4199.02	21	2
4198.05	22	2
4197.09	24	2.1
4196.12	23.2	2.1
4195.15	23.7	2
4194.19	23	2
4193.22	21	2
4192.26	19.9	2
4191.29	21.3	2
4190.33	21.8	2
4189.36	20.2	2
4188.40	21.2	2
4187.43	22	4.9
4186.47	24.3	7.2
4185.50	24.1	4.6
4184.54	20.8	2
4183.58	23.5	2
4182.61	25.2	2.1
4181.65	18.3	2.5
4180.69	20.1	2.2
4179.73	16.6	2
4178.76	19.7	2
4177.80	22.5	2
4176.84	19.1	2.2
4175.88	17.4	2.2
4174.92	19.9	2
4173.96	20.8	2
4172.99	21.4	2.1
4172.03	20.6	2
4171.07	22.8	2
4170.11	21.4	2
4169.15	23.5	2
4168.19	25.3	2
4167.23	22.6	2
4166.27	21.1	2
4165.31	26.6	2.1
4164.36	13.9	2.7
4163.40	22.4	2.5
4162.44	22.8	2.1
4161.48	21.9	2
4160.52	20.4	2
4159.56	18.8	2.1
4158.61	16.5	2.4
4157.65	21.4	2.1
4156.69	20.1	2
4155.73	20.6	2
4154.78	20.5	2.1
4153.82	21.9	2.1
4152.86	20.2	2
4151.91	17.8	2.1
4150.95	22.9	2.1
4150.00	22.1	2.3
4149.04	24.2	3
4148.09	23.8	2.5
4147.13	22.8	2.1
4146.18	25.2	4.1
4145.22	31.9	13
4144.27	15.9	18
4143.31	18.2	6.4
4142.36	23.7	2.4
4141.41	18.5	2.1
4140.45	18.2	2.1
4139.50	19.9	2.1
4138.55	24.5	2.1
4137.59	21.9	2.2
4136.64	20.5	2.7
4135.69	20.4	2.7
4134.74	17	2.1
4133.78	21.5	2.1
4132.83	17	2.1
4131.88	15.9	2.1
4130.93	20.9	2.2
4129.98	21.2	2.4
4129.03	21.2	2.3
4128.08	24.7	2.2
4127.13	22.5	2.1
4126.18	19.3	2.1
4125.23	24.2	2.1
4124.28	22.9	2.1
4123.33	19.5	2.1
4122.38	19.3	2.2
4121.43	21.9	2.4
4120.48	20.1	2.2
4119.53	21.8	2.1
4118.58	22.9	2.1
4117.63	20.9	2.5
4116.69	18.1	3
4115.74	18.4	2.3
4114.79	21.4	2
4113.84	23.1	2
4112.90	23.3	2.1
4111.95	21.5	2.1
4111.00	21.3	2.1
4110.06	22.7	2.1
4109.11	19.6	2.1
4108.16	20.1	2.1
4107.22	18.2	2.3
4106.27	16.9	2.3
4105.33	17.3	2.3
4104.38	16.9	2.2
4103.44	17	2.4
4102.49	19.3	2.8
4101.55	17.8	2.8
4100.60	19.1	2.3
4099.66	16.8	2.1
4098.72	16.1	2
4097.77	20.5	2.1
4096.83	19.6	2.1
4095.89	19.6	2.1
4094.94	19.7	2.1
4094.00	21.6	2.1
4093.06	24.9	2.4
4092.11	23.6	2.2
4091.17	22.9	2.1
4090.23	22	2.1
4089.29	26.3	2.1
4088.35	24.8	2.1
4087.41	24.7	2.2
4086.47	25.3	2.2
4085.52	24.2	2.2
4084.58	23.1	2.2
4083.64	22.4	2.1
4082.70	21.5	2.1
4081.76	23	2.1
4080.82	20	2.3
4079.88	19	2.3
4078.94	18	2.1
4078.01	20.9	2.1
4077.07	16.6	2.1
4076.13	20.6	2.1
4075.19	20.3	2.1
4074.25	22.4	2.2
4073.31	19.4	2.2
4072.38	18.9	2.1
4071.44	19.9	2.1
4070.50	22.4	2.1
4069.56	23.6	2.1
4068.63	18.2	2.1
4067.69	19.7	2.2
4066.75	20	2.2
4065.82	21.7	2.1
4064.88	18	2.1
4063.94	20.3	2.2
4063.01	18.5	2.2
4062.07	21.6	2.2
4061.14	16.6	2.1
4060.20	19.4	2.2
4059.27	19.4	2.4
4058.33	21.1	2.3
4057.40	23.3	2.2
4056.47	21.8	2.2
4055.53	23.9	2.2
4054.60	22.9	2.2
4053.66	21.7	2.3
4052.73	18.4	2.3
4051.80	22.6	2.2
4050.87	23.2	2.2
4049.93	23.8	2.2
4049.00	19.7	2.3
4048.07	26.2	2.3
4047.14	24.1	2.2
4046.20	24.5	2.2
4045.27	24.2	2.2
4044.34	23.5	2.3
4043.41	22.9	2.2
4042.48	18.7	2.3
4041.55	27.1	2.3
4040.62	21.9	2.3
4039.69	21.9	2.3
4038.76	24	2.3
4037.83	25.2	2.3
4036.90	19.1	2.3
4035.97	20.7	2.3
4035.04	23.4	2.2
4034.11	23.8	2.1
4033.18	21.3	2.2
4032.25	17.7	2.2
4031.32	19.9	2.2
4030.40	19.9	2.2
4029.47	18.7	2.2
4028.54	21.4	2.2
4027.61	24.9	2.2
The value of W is 3.3 angstrom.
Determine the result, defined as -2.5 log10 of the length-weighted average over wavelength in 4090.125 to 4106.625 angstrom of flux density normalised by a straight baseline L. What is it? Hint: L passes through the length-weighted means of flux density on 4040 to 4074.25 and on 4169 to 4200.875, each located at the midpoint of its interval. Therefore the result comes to 0.10 mag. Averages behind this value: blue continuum 21.5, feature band 19.5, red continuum 21.4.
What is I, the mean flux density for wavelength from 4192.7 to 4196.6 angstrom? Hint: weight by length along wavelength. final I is 22.7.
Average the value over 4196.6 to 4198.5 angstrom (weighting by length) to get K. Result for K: 23.1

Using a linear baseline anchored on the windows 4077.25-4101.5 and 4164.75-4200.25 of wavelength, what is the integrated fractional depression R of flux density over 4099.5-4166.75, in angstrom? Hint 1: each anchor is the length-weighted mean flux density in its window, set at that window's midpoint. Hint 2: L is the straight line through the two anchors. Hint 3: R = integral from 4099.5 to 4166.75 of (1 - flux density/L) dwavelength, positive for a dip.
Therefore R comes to 2.85 angstrom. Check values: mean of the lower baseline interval 21.5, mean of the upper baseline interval 21.7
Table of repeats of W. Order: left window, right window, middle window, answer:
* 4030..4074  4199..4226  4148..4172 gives 0.81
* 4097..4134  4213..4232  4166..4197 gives 0.10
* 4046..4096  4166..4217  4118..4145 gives 1.29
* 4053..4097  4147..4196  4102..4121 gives 1.10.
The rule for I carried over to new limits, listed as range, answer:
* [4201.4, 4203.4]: 19.6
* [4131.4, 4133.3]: 16.5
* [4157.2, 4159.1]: 19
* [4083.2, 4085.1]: 22.8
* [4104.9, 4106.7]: 17.2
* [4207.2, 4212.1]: 23.3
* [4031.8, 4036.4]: 21.4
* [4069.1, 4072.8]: 21.2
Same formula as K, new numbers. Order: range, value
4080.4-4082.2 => 21.5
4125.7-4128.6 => 22.2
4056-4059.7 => 21.4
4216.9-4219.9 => 22.7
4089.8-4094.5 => 23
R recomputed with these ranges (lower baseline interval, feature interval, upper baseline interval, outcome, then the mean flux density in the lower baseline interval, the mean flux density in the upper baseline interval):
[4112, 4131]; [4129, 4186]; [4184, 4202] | 1.5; 21.4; 21.8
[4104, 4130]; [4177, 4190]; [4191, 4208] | 0.2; 20.8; 21.8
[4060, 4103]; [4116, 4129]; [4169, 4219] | -0.1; 20.8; 21.8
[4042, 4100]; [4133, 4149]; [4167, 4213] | 0.1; 21.4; 21.7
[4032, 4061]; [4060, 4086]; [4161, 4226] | 2.1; 22.3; 21.9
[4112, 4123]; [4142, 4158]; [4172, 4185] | -1.0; 21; 20.4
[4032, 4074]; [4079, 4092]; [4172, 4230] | -0.7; 21.6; 21.9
